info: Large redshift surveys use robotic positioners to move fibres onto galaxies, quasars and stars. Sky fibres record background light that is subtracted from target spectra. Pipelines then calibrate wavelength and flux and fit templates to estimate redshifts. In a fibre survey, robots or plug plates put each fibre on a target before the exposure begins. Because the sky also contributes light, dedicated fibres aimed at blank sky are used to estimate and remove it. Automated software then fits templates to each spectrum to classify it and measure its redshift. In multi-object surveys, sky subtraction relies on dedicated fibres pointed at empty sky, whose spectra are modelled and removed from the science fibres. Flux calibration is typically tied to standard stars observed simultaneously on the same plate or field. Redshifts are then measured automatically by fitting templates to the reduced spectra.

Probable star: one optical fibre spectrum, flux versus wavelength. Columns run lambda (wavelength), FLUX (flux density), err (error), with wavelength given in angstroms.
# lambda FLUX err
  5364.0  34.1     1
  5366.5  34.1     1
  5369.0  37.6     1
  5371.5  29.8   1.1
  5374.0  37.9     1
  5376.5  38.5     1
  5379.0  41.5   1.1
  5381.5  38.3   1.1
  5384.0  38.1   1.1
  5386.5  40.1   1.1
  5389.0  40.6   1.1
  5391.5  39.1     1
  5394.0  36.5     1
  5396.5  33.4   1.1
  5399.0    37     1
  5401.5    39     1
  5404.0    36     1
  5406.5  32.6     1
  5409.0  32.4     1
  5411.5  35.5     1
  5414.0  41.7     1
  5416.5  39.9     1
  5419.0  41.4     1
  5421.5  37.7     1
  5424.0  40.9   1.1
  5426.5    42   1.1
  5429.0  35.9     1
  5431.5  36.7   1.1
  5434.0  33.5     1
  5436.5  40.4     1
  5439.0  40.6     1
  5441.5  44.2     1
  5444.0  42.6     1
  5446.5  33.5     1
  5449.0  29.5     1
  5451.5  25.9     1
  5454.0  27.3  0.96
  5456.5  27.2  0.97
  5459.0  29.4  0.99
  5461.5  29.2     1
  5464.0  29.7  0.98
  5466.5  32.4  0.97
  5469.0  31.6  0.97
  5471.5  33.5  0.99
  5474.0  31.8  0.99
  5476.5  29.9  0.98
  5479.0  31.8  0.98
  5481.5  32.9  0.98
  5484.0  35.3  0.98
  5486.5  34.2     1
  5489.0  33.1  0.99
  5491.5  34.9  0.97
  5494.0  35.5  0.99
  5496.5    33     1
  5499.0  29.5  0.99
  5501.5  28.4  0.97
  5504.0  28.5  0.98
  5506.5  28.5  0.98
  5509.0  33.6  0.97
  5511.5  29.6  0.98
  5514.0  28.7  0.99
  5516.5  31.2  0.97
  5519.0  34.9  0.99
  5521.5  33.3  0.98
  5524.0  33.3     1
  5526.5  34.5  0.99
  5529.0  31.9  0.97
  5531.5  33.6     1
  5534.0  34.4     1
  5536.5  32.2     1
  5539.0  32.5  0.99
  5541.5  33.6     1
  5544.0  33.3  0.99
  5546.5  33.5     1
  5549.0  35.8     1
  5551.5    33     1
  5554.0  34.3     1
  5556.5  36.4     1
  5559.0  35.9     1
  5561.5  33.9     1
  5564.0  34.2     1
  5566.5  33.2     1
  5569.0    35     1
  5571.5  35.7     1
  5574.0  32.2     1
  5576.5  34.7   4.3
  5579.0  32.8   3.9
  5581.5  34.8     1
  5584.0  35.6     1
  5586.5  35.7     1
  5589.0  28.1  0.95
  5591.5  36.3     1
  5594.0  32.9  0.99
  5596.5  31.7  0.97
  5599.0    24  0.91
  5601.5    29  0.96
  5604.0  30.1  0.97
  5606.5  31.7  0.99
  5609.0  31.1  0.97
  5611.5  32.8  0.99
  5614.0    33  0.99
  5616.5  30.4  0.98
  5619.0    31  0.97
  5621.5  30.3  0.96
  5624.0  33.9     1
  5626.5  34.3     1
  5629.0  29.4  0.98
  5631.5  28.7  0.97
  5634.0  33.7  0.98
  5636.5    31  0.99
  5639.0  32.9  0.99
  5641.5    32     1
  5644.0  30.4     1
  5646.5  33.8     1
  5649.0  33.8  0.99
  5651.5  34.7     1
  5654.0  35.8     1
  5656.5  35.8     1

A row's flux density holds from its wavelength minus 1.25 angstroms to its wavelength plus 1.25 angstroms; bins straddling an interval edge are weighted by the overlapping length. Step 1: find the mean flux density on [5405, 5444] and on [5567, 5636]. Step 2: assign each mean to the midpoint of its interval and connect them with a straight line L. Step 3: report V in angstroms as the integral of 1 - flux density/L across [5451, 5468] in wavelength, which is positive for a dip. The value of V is 3.8 angstroms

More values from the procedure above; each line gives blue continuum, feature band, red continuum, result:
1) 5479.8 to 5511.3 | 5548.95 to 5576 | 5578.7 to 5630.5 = -2.1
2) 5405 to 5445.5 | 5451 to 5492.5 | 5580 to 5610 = 6.1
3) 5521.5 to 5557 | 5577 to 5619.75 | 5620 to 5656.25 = 1.5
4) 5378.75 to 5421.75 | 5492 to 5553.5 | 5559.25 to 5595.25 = 4.8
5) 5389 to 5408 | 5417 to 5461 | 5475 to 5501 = -1.1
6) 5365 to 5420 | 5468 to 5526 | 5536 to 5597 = 5.3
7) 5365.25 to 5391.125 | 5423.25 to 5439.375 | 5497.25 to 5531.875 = -1.4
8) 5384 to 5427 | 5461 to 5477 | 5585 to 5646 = 2.1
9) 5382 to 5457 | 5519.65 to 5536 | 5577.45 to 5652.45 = 0.3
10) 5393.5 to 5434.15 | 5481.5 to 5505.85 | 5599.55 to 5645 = 1.8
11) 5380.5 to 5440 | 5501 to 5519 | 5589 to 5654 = 2.5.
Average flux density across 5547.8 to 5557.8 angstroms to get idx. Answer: 34.9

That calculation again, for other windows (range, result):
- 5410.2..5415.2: 38.5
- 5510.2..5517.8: 29.9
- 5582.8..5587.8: 35.6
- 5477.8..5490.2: 33.5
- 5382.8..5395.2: 38.9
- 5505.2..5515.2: 30.1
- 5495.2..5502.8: 30.3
